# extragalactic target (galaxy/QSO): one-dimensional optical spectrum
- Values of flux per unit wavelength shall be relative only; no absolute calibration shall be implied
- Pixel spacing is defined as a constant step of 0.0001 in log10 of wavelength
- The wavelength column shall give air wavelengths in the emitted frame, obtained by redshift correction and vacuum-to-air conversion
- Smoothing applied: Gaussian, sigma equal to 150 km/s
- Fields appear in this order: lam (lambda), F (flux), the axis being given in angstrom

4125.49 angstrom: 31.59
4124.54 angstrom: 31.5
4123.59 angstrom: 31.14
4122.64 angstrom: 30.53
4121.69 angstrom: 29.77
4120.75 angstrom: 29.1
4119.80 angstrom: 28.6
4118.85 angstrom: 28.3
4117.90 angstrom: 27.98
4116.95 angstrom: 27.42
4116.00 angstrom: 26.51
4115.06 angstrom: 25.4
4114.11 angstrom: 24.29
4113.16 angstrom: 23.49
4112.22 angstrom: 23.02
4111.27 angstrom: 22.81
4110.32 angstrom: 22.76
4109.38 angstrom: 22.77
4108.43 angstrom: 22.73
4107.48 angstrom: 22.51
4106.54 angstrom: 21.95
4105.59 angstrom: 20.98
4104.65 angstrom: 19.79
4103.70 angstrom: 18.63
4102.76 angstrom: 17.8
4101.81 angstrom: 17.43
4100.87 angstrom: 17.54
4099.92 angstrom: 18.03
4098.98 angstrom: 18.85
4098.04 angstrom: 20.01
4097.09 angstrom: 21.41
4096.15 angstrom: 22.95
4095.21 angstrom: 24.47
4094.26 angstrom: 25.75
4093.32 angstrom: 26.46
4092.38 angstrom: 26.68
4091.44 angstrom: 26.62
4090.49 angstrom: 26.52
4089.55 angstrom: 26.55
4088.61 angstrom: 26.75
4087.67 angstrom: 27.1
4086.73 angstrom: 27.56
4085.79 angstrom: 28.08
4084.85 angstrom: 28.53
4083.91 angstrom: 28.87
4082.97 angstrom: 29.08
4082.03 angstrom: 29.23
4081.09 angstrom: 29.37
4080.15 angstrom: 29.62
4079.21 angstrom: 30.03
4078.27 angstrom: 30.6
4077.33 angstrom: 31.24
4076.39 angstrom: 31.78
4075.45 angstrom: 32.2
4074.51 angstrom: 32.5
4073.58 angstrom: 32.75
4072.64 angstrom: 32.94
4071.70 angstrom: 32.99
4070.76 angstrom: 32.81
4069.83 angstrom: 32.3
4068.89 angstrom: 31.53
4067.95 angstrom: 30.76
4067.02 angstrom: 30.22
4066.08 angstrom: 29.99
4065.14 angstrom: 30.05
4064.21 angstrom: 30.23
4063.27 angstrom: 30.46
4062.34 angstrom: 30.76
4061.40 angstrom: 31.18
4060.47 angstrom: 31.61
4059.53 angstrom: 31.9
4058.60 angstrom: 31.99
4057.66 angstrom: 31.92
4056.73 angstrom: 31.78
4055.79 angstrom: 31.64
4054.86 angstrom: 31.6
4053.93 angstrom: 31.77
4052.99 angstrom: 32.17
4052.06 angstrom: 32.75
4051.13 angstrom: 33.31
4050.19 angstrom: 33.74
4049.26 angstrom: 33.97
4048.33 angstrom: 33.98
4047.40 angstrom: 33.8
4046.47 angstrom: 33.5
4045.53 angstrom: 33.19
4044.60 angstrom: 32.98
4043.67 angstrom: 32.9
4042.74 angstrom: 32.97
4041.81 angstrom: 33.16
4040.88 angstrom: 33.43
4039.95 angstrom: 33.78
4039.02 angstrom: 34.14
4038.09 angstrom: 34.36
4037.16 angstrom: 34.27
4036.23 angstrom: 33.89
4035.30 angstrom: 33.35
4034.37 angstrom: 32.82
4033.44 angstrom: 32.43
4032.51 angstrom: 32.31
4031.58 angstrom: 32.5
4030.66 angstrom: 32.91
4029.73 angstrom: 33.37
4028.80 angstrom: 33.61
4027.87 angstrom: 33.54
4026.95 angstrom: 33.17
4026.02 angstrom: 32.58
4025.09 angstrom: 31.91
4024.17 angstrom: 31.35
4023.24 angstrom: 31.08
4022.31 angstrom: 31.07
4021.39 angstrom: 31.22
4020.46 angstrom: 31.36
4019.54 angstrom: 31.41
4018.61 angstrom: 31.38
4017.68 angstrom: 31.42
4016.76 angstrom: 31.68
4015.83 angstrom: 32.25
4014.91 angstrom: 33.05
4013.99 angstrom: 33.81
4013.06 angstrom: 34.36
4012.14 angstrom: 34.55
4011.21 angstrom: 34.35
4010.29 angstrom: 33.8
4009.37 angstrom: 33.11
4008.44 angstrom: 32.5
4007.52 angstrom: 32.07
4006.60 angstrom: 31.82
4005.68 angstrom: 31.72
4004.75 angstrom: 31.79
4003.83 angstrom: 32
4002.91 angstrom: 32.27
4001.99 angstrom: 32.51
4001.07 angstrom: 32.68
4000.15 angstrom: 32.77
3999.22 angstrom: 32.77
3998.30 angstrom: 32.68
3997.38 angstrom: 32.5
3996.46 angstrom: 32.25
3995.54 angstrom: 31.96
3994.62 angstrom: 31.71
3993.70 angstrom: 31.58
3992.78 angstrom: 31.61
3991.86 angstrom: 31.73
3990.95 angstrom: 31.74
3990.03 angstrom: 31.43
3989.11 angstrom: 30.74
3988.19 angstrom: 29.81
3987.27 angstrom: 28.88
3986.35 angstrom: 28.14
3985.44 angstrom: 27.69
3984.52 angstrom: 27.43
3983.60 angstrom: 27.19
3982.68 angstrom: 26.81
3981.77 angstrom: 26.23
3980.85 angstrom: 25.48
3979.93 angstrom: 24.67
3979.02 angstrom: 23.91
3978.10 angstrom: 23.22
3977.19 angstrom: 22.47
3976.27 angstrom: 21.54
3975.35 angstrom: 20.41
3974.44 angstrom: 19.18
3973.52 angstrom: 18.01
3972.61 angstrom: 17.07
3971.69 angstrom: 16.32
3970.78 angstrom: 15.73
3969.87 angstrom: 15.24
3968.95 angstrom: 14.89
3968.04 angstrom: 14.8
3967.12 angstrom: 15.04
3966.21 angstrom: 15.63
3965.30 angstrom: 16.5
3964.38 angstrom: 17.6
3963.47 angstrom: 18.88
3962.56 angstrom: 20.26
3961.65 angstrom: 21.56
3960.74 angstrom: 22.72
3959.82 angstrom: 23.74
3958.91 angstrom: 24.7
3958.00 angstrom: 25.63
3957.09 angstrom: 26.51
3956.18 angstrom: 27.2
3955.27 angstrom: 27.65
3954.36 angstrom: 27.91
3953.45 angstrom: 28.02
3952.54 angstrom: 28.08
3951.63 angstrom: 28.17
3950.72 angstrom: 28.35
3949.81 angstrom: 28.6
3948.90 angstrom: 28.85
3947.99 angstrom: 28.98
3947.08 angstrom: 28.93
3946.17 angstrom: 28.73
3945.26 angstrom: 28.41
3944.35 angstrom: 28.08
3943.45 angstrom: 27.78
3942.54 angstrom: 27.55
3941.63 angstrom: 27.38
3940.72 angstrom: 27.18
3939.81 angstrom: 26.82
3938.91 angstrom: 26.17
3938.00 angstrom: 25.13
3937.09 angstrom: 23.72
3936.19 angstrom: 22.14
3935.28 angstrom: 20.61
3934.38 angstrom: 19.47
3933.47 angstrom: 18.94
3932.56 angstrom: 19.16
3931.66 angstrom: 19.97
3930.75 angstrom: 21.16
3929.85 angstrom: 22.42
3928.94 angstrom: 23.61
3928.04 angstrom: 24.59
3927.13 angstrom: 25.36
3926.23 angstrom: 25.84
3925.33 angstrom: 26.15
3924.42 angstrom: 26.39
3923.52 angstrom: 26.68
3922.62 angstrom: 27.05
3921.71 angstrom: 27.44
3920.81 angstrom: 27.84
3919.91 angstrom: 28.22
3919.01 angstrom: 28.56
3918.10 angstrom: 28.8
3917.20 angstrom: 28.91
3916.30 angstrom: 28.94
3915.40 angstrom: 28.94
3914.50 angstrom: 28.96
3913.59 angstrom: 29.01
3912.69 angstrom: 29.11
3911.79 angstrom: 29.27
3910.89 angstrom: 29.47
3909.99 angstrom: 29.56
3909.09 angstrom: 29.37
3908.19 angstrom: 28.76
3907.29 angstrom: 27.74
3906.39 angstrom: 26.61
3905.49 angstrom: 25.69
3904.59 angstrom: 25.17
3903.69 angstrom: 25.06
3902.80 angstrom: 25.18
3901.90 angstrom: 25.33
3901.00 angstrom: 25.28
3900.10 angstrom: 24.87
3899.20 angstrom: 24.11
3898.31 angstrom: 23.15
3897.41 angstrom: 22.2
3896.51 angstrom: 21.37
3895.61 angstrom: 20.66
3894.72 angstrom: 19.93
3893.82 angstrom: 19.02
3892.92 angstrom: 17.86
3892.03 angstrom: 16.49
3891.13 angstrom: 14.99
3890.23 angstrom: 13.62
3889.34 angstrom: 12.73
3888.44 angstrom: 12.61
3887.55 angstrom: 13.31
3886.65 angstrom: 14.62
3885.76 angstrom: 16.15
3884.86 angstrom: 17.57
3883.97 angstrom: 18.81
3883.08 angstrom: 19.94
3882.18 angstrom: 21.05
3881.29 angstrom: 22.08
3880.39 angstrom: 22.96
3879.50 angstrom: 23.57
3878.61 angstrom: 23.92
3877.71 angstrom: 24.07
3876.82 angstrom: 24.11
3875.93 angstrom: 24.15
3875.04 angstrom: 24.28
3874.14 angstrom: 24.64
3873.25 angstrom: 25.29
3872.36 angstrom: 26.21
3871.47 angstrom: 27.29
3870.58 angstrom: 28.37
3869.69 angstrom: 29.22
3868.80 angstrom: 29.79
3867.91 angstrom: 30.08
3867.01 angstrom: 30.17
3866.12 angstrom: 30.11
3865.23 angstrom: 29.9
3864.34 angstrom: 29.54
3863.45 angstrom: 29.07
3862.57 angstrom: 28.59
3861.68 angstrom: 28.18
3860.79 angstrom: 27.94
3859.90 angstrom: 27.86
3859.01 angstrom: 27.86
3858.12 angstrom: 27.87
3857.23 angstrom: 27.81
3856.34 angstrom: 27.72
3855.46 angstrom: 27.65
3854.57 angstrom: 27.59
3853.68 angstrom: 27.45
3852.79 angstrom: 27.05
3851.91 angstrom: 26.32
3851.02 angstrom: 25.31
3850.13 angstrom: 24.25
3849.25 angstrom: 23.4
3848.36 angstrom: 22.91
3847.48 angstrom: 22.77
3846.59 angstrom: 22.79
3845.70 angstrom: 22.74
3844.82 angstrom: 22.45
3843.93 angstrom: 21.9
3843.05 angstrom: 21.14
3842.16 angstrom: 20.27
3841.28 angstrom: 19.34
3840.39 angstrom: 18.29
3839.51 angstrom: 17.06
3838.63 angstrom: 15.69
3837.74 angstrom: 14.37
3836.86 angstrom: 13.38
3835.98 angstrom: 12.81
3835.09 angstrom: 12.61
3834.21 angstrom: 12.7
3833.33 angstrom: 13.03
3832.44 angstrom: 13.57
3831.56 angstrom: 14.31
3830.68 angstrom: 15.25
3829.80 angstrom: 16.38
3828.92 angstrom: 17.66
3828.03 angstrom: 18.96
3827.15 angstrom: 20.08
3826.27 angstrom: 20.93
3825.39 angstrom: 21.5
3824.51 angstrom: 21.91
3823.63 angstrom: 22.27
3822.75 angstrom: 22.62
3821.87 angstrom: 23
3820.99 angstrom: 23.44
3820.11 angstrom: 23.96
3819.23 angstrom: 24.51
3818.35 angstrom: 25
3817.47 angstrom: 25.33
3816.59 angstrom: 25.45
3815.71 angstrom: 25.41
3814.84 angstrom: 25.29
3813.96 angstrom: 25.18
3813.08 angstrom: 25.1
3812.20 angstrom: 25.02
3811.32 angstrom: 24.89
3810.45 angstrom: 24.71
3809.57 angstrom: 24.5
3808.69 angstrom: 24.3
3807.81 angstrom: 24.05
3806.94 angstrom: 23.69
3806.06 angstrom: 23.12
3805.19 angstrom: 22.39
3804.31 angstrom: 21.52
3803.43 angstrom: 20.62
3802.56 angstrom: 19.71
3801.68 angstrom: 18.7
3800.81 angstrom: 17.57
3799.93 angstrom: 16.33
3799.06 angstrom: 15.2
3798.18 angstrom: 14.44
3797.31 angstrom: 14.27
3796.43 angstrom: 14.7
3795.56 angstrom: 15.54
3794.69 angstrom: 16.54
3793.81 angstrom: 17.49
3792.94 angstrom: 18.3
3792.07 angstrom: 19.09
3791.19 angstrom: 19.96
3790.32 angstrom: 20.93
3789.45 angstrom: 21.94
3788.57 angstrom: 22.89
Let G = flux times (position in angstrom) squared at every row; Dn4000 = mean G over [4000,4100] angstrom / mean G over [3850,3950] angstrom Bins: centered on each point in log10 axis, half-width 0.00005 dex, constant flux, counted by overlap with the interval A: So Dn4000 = 1.3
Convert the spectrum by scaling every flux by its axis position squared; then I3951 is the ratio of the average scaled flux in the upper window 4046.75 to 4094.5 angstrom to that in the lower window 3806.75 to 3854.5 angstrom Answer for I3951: 1.62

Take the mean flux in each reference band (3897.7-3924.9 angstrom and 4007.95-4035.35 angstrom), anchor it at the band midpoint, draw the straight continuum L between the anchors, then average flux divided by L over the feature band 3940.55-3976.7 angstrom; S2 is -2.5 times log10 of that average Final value 0.26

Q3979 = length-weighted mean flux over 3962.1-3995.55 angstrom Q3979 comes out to 23.5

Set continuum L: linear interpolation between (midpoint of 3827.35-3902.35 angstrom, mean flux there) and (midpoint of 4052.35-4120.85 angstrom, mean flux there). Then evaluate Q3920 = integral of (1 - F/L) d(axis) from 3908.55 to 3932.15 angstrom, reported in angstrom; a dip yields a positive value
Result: -3.7 angstrom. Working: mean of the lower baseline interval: 22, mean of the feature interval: 27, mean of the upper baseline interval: 27.3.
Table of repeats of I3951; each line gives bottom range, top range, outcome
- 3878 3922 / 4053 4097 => 1.39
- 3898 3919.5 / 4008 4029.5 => 1.26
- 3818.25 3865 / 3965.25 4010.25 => 1.31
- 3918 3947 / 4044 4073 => 1.35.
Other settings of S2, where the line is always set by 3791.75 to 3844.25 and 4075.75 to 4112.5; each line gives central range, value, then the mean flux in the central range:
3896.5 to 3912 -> -0.22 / 26.1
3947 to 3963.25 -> -0.18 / 26.3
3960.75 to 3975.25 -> 0.28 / 17.4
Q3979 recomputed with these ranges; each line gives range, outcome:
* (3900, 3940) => 25.9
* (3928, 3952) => 25.2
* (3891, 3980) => 24.1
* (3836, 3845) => 18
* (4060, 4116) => 26.6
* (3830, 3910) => 22.6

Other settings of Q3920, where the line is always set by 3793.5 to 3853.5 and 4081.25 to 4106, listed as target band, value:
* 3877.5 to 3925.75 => -4.7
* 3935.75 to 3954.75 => -4.6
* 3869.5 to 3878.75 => -1.9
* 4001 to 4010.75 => -4.1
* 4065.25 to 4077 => -4.0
